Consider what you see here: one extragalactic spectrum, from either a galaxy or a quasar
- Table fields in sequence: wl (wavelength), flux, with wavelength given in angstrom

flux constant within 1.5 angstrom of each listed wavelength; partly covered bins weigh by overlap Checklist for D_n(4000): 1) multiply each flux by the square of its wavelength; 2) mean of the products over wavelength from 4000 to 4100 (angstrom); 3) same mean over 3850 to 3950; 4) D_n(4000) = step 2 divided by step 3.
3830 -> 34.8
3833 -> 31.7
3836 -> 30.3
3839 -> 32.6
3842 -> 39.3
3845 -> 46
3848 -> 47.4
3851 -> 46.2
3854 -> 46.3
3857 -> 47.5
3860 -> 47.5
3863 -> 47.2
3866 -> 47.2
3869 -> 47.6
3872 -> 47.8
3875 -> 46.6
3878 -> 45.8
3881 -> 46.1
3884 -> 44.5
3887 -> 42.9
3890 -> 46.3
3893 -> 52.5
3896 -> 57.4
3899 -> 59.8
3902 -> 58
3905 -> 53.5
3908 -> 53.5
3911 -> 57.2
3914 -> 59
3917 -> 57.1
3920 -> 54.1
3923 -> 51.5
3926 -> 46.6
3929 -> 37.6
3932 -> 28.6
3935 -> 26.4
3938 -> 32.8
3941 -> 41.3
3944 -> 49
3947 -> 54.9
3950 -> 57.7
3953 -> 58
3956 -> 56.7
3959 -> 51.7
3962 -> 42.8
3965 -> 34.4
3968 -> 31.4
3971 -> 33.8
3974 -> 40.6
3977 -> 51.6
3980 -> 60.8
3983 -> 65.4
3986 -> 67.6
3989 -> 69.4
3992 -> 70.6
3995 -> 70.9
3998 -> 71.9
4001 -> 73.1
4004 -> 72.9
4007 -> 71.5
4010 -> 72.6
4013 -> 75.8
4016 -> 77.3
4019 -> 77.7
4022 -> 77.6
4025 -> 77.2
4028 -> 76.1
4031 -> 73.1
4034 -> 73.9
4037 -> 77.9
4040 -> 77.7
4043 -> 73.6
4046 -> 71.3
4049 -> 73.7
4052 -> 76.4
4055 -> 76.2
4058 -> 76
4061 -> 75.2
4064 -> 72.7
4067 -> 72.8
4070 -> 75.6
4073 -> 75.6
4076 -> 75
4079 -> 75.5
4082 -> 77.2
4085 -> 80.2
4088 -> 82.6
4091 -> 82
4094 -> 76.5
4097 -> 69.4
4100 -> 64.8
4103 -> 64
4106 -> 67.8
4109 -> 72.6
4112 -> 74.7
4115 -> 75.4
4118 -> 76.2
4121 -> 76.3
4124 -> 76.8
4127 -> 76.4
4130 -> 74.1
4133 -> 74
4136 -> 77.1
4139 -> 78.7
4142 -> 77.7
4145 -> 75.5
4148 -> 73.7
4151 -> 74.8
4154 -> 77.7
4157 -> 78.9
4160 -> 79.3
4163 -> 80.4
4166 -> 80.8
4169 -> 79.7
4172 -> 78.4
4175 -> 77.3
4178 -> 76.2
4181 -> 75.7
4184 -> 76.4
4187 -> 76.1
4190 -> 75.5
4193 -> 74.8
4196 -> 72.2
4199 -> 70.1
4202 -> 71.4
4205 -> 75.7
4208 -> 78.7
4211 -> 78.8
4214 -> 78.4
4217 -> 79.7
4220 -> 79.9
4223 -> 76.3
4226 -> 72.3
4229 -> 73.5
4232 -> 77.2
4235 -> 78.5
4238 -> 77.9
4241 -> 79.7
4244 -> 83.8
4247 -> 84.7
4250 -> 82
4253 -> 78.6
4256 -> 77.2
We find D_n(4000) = 1.7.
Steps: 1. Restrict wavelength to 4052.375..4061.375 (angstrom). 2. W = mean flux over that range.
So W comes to 75.9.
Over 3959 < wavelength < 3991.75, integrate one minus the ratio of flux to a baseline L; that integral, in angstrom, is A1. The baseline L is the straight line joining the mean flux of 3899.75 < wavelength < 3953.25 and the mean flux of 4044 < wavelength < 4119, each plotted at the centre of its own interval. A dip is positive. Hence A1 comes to 3.68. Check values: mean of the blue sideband 48.6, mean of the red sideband 74.4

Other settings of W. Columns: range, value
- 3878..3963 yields 49.2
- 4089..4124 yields 73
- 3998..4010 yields 72.4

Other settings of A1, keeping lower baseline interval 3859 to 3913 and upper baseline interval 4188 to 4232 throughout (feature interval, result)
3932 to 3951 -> 4.4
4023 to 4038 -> -3.4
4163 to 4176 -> -1.2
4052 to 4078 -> -4.4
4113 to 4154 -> -3.8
